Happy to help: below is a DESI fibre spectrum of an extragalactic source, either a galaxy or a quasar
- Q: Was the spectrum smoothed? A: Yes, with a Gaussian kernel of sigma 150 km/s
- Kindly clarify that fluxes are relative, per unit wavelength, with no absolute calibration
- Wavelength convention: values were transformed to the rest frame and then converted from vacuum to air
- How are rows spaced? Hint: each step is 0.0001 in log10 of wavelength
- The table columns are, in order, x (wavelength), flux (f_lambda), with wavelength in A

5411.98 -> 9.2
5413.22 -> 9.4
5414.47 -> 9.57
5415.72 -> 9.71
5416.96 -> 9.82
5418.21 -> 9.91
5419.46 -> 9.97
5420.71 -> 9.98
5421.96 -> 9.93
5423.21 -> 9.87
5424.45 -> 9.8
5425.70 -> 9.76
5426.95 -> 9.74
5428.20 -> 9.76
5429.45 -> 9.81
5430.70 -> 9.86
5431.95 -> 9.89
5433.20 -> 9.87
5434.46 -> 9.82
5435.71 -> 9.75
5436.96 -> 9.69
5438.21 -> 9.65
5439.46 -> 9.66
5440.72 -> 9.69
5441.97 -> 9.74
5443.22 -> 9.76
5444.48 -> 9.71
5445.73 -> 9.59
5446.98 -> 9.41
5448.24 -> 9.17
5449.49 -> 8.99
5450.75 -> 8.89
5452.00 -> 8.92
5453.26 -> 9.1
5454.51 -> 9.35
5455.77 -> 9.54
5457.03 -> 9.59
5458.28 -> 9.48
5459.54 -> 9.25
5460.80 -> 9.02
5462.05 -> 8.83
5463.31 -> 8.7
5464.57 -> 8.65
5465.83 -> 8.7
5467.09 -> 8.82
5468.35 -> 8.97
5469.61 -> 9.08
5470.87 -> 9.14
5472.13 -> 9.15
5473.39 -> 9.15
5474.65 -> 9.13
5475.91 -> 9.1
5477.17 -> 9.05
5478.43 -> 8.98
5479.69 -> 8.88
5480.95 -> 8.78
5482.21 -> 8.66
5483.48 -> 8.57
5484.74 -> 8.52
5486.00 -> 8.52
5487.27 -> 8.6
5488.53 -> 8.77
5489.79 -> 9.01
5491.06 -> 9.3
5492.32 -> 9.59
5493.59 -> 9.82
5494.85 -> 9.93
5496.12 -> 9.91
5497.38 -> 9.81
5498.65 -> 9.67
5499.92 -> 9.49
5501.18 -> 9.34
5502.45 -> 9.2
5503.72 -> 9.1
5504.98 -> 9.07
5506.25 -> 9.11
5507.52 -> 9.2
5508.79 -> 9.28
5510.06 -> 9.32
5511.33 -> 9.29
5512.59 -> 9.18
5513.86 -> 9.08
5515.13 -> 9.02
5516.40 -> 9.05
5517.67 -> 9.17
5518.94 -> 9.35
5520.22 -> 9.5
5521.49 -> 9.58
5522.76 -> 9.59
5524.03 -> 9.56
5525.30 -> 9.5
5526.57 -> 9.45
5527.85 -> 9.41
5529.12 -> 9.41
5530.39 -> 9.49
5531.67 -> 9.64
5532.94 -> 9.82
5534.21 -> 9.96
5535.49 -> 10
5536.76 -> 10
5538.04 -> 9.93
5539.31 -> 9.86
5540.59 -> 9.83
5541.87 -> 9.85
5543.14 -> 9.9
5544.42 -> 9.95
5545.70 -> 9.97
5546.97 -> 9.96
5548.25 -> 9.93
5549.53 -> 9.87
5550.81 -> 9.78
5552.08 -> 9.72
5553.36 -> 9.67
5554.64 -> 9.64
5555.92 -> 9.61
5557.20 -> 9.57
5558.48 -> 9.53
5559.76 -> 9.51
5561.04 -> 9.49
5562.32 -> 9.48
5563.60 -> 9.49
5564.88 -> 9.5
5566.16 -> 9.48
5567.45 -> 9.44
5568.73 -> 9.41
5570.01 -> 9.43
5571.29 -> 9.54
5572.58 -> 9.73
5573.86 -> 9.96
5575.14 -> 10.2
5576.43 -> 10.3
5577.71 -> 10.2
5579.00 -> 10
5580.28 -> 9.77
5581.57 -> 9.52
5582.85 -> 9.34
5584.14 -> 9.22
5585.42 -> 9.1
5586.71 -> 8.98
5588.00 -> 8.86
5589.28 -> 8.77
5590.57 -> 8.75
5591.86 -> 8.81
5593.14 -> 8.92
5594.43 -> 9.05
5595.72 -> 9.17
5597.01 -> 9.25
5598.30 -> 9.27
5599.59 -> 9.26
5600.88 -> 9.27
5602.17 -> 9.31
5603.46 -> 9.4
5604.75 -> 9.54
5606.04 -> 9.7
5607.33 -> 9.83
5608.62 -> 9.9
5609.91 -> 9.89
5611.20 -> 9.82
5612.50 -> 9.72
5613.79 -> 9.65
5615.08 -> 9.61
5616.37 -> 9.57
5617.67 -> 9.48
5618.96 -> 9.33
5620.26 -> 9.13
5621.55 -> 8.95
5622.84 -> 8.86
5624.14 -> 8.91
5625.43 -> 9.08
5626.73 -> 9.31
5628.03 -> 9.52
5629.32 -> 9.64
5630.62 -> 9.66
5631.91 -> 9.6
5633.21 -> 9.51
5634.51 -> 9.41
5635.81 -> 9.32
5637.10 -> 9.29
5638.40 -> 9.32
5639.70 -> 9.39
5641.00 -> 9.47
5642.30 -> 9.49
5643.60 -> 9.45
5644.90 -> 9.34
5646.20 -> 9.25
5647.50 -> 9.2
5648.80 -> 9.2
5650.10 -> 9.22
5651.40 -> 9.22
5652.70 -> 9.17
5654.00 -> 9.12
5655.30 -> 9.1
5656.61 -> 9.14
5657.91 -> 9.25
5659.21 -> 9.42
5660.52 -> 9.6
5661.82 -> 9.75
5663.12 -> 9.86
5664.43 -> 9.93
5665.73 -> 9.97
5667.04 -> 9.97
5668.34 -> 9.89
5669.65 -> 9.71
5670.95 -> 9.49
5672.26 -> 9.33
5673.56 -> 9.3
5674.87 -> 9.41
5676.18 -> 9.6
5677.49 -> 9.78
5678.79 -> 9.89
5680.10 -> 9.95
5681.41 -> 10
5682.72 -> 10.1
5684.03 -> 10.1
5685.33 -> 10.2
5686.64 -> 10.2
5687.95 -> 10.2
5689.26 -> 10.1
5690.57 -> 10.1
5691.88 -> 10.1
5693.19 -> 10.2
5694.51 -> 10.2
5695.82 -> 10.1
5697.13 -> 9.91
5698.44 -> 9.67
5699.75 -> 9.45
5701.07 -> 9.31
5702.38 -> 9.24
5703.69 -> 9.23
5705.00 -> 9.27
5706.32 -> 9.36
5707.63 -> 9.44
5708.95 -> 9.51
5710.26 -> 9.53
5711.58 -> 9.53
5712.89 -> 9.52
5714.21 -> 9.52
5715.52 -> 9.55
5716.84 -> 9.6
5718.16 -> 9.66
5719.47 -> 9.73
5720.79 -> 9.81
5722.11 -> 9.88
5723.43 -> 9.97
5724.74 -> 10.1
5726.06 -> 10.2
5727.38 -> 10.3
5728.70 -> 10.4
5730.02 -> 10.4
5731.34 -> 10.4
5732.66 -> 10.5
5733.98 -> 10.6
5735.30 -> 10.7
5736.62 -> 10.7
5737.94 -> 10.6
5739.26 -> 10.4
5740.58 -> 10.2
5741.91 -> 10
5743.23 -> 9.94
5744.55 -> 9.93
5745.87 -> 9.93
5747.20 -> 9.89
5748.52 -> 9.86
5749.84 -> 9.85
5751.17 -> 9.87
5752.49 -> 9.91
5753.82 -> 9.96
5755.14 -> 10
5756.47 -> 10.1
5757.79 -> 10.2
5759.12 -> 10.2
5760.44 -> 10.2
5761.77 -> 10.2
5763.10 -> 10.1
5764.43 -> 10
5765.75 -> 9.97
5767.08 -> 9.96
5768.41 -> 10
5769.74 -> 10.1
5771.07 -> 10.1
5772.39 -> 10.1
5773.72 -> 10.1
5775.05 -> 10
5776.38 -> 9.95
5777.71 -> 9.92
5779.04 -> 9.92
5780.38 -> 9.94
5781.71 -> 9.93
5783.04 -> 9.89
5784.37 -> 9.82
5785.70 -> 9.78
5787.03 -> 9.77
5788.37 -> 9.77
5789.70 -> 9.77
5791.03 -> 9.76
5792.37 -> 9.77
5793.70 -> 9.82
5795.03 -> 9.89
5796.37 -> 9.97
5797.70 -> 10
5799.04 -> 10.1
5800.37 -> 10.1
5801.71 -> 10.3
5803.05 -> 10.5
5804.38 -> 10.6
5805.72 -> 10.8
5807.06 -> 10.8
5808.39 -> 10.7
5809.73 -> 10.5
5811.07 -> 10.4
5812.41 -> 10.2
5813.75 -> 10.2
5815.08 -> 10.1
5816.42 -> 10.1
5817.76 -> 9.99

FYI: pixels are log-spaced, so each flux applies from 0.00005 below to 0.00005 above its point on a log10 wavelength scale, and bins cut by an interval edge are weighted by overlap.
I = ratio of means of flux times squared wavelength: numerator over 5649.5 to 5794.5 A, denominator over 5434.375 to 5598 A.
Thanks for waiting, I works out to 1.13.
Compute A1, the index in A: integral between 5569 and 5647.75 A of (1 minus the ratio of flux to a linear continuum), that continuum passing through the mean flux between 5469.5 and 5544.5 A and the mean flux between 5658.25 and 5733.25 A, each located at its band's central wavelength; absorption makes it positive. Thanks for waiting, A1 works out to 1.4 A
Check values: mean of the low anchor 9.34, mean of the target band 9.42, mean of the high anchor 9.81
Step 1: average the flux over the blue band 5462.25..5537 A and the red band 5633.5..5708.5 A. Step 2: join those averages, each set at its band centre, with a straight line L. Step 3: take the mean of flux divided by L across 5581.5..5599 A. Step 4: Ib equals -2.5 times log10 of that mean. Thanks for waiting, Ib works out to 0.04 mag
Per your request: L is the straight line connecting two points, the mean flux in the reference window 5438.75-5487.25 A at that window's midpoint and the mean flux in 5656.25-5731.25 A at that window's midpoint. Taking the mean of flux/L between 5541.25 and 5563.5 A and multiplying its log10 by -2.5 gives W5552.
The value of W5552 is -0.041 mag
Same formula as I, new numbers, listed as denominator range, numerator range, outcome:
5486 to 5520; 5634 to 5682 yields 1.08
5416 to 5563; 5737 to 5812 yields 1.18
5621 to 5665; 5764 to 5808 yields 1.13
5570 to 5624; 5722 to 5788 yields 1.13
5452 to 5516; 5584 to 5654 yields 1.07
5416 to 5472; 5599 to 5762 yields 1.12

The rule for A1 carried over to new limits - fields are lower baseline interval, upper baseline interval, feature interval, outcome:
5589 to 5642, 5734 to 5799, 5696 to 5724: 0.6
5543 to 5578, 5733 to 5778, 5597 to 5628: 1.3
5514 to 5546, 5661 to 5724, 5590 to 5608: 0.8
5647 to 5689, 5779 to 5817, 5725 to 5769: -1.1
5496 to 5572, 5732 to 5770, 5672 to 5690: 0.1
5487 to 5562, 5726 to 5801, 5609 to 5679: 2.5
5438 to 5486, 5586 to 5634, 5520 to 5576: -2.7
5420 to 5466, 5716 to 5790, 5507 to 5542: 0.5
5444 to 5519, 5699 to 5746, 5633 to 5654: 0.7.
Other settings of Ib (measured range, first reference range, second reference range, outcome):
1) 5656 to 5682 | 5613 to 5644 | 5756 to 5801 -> -0.014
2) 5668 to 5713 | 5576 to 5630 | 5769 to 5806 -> -0.007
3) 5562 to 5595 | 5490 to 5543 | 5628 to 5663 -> 0.001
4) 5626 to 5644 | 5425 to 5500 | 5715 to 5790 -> 0.033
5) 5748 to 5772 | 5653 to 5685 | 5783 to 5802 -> -0.022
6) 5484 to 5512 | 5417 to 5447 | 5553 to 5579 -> 0.053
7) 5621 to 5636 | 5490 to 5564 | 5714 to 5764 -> 0.057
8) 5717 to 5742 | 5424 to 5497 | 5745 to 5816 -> -0.031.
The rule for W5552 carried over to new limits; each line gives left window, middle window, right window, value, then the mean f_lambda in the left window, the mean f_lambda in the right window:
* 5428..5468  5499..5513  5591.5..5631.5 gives 0.02 mag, 9.39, 9.39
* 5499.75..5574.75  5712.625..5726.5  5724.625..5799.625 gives 0.02 mag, 9.55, 10.1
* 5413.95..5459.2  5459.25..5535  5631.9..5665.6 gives 0.04 mag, 9.63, 9.39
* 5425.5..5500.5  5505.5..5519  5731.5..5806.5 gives 0.03 mag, 9.29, 10.1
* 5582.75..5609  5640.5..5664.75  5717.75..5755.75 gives 0.02 mag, 9.21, 10.1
